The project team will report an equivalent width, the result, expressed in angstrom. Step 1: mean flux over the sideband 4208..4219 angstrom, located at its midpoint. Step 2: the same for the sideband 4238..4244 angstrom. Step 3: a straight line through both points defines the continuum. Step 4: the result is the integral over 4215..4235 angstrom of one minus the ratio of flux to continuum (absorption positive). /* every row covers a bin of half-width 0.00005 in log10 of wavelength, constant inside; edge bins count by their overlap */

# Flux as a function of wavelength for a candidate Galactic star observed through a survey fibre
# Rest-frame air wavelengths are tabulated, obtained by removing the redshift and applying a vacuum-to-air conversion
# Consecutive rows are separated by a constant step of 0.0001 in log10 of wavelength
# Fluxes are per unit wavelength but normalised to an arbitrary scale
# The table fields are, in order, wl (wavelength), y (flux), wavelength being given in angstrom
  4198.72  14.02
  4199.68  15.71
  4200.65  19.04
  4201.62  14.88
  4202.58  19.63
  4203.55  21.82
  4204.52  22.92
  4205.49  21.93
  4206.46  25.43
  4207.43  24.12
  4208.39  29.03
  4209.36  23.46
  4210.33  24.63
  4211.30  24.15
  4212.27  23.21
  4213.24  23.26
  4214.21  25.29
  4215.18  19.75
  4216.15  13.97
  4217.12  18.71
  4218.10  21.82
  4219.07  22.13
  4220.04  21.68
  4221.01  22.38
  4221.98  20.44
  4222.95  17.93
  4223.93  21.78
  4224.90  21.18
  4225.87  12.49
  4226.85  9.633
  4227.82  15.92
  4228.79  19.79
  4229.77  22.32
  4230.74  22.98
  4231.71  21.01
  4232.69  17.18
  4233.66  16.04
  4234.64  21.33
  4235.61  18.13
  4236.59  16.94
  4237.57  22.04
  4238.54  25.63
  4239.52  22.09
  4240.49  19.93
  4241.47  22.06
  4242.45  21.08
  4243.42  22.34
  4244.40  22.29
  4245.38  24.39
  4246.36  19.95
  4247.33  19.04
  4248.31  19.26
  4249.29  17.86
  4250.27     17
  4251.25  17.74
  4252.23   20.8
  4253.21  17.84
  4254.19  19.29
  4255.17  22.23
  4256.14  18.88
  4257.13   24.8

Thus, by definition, 2.9 angstrom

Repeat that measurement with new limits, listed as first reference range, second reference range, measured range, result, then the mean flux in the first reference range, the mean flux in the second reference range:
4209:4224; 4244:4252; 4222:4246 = 0.7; 21.5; 19.7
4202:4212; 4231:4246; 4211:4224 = 0.9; 23.6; 20.9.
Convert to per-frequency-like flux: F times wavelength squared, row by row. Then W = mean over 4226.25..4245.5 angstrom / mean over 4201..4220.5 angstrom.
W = 0.92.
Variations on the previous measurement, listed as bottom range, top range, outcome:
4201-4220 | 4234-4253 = 0.94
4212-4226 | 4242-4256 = 0.99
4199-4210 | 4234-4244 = 0.99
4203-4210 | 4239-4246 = 0.93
